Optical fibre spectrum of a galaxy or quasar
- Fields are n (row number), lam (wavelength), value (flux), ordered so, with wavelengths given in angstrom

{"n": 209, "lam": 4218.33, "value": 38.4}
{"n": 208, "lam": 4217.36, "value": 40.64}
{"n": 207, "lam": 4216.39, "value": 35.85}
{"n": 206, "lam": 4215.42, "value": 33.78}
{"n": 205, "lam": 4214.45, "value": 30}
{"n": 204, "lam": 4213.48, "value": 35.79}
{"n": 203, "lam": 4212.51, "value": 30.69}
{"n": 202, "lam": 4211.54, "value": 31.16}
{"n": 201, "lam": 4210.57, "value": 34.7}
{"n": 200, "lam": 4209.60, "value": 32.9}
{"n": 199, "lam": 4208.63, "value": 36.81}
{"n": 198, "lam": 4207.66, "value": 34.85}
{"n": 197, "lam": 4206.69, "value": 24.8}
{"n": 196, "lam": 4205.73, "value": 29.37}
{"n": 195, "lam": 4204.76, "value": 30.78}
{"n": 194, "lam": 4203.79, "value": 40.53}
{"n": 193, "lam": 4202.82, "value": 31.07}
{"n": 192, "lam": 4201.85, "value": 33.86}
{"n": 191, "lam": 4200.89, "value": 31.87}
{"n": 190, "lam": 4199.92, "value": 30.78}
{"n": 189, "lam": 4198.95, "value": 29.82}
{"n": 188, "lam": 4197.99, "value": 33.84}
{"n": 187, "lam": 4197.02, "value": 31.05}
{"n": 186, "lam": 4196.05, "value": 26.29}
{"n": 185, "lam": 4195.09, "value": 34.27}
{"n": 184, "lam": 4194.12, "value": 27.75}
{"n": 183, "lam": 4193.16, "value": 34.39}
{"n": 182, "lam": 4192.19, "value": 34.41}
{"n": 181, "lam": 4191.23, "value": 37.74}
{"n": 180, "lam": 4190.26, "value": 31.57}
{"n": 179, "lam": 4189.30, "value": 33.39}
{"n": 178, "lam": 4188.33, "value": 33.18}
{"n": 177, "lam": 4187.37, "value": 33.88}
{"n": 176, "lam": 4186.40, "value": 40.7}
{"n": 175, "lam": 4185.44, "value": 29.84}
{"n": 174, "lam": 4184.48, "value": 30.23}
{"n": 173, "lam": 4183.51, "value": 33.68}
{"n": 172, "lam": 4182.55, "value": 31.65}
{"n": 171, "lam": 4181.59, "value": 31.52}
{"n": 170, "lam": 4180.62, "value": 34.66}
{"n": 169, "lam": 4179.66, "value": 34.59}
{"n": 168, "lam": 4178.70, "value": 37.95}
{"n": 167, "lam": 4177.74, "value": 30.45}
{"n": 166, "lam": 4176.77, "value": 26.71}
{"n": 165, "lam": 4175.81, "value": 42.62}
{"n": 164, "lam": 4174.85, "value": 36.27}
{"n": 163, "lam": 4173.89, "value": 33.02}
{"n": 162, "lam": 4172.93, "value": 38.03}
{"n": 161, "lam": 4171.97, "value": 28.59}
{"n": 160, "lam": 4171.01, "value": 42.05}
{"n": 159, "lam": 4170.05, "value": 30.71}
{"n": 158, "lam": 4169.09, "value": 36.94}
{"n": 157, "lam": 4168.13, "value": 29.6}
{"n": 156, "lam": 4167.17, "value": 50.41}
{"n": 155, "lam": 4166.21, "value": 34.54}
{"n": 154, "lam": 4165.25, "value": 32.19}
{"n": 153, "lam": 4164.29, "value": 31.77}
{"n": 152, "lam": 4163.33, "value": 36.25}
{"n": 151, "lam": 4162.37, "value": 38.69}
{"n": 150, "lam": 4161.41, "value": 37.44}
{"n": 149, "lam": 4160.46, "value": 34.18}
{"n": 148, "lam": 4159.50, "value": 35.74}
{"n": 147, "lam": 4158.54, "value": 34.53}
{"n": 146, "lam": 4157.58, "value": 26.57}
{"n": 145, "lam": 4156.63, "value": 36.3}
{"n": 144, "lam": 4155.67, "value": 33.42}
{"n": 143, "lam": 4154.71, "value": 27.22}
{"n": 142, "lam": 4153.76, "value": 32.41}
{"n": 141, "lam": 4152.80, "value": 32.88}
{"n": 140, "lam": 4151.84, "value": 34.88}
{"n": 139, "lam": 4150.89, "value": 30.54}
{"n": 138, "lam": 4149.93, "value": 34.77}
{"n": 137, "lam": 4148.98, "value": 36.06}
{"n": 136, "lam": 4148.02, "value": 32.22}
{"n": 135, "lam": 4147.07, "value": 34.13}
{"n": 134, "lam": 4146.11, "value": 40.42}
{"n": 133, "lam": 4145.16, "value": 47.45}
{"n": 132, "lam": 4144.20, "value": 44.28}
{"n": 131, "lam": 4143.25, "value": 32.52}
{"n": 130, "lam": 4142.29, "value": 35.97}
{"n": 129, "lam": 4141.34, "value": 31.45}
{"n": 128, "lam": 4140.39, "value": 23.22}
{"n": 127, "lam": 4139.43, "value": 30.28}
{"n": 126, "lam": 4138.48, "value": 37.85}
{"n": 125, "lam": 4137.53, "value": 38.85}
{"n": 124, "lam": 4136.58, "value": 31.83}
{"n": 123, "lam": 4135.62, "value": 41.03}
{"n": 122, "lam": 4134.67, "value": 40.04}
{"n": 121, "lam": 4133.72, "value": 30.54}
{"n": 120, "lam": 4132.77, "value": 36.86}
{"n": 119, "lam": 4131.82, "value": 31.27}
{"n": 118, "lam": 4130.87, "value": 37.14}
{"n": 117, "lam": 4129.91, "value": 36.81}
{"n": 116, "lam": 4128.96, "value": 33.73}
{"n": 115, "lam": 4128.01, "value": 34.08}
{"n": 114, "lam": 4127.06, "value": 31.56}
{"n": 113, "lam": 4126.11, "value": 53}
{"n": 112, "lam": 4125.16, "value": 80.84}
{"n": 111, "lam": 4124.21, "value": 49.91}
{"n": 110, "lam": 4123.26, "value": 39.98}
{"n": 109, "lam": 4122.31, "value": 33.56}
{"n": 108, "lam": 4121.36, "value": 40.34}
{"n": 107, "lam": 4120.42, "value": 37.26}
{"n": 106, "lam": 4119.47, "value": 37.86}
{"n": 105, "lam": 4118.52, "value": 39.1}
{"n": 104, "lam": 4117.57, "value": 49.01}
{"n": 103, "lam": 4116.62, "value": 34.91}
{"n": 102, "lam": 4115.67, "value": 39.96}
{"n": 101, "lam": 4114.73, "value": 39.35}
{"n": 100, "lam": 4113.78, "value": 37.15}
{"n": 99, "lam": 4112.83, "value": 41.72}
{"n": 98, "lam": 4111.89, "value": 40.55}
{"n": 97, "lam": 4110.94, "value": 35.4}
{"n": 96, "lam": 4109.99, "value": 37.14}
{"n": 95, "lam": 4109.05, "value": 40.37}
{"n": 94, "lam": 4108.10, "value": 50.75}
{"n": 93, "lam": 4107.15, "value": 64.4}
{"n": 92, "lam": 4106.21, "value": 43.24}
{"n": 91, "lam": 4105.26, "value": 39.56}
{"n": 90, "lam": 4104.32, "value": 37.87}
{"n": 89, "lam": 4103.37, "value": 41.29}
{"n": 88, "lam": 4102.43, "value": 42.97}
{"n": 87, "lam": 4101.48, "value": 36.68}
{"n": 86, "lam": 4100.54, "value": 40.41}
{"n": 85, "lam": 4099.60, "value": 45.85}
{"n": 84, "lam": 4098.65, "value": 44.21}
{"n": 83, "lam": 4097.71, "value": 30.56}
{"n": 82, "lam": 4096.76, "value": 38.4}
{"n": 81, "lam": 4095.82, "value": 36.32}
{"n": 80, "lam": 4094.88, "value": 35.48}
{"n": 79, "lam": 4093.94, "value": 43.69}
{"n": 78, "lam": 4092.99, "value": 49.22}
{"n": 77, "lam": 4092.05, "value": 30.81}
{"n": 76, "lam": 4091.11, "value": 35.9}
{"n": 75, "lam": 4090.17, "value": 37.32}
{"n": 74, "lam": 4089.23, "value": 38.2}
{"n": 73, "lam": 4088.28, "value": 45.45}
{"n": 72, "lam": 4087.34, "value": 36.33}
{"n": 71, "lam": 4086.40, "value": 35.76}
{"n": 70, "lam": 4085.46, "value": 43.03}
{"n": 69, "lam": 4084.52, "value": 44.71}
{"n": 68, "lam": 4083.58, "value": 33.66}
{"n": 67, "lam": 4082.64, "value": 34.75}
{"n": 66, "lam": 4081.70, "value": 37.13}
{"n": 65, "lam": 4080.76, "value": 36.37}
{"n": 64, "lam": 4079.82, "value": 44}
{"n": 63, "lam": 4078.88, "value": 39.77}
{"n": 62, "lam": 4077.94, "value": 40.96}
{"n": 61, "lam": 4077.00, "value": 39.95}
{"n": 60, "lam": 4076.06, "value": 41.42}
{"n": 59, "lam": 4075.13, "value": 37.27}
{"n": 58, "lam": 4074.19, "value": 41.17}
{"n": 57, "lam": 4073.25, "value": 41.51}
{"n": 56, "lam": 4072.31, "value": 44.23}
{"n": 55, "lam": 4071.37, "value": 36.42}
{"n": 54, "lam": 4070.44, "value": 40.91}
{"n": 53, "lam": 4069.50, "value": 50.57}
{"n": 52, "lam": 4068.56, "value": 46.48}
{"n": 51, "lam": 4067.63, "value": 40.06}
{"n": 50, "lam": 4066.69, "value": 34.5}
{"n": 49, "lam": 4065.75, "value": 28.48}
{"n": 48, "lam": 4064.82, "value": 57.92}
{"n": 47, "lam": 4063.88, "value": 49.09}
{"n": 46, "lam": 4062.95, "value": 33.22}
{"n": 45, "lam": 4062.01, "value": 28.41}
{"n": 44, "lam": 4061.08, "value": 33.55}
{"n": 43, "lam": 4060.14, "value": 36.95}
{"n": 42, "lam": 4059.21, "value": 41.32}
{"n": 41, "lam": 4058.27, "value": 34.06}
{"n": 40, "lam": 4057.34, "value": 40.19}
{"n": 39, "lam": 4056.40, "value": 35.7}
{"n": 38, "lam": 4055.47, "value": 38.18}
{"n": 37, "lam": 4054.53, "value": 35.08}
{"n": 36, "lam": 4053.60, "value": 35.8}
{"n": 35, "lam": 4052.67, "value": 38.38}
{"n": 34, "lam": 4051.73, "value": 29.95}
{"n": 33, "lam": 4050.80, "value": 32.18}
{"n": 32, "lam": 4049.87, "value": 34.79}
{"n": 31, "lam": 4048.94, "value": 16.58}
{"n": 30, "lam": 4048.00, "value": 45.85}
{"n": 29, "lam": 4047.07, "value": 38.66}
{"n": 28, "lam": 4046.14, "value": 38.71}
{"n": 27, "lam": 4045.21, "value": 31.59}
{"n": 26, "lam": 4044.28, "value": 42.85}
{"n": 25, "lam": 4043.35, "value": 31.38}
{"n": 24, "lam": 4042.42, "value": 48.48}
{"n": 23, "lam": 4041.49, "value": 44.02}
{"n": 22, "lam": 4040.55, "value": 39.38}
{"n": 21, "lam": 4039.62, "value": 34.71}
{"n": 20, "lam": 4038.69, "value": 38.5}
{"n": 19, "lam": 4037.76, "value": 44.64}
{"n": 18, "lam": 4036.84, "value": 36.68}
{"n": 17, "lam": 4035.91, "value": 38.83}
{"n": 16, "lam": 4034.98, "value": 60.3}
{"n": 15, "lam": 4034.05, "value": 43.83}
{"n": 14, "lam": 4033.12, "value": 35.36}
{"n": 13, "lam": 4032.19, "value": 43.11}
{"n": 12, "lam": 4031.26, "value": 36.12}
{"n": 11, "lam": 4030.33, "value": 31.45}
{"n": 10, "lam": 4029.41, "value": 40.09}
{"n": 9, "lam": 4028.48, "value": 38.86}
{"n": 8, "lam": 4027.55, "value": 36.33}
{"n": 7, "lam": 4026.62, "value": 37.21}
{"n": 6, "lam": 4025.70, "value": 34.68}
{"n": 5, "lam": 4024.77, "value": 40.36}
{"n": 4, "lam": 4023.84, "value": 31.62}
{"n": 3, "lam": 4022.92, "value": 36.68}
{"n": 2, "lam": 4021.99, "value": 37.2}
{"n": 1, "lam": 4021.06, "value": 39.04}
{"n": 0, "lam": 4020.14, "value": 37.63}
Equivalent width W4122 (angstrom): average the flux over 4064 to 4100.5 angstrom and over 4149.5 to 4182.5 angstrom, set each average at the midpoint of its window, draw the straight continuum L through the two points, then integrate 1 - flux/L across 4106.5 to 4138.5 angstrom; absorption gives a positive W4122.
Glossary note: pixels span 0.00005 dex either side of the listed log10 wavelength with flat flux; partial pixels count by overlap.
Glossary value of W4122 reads -2.9 angstrom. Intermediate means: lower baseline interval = 40.1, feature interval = 40.8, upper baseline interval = 34.3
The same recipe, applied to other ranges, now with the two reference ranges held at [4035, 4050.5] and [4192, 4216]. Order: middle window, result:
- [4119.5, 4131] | -2.3 angstrom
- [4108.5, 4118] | -1.0 angstrom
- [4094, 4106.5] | -1.1 angstrom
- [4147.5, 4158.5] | 0.5 angstrom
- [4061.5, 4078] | -1.4 angstrom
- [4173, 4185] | -0.2 angstrom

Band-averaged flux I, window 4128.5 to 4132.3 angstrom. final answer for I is 34.7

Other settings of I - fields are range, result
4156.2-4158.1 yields 31.5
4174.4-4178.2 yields 34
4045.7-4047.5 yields 38.7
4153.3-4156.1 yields 31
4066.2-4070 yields 42.7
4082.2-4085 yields 37.8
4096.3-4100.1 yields 39.7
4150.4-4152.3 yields 32.7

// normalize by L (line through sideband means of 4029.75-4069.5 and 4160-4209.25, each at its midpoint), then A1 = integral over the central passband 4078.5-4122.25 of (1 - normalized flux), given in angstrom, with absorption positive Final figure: -4.07 angstrom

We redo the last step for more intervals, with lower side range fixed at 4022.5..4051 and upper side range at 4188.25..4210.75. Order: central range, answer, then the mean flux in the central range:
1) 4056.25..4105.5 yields -3.74 angstrom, 39.5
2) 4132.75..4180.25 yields -1.32 angstrom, 34.9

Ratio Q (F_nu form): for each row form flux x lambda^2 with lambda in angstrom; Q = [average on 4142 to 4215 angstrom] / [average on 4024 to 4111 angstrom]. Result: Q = 0.91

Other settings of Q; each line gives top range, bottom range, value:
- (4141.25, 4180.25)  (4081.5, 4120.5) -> 0.90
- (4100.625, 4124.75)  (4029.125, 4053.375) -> 1.12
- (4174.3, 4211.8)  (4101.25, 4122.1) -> 0.83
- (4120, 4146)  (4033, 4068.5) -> 1.05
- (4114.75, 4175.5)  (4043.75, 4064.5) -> 1.06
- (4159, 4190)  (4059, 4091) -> 0.92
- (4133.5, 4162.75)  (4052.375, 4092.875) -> 0.92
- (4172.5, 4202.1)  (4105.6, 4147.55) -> 0.86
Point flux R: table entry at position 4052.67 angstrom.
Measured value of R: 38.38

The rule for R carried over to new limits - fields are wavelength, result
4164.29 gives 31.77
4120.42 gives 37.26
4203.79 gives 40.53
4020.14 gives 37.63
